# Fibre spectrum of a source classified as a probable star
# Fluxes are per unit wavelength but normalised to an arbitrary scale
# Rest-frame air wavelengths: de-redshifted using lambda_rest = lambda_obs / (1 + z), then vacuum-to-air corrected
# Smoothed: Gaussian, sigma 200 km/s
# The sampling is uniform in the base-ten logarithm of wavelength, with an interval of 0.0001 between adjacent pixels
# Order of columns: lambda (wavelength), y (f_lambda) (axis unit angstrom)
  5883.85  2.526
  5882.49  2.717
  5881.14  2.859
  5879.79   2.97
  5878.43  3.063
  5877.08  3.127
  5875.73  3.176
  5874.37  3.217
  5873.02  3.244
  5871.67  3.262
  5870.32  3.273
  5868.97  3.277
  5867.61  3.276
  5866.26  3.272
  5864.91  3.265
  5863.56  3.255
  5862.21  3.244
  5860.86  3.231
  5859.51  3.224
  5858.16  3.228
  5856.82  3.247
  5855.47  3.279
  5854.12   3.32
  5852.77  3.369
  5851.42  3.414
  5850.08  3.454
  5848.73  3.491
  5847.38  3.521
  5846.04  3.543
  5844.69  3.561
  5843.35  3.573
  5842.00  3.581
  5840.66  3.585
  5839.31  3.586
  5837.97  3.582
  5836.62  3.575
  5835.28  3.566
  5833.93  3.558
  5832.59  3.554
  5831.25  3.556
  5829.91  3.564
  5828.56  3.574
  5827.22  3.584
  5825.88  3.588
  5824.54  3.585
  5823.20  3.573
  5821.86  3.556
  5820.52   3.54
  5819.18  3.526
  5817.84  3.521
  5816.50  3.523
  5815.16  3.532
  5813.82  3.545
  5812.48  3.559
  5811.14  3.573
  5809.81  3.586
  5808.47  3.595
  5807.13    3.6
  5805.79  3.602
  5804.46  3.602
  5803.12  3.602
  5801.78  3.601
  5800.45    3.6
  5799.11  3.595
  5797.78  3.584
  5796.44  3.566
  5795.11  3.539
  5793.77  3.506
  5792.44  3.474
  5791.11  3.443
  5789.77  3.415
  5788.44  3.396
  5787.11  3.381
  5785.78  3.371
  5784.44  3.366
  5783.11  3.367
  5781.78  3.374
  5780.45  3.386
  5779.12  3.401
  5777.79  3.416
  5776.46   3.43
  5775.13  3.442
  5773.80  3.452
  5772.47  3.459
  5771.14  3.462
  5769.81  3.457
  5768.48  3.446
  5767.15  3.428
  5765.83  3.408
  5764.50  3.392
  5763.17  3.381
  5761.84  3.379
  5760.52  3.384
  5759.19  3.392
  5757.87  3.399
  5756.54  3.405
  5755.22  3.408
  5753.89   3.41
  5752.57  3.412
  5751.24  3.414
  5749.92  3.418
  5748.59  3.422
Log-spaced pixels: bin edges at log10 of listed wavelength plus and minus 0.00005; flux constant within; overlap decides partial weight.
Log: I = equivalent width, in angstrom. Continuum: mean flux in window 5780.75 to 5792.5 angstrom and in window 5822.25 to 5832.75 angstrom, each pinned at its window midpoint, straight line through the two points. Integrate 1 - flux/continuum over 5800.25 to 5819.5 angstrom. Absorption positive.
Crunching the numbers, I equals -0.4 angstrom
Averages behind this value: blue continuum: 3.39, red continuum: 3.57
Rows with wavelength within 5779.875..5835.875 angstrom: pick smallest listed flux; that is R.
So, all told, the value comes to 3.366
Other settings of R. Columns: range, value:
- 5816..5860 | 3.224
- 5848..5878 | 3.127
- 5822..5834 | 3.554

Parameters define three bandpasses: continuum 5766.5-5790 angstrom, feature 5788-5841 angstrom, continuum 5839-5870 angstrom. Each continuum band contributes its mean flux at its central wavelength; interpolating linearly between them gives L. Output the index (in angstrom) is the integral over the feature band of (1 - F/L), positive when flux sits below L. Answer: -2.5 angstrom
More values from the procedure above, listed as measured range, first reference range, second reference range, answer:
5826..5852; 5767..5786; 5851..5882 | -2.2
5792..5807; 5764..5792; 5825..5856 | -0.5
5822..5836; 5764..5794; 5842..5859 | -0.6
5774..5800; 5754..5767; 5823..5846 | 0.1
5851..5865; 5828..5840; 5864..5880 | 0.3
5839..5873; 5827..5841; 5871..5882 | -0.4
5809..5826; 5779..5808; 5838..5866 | -0.5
